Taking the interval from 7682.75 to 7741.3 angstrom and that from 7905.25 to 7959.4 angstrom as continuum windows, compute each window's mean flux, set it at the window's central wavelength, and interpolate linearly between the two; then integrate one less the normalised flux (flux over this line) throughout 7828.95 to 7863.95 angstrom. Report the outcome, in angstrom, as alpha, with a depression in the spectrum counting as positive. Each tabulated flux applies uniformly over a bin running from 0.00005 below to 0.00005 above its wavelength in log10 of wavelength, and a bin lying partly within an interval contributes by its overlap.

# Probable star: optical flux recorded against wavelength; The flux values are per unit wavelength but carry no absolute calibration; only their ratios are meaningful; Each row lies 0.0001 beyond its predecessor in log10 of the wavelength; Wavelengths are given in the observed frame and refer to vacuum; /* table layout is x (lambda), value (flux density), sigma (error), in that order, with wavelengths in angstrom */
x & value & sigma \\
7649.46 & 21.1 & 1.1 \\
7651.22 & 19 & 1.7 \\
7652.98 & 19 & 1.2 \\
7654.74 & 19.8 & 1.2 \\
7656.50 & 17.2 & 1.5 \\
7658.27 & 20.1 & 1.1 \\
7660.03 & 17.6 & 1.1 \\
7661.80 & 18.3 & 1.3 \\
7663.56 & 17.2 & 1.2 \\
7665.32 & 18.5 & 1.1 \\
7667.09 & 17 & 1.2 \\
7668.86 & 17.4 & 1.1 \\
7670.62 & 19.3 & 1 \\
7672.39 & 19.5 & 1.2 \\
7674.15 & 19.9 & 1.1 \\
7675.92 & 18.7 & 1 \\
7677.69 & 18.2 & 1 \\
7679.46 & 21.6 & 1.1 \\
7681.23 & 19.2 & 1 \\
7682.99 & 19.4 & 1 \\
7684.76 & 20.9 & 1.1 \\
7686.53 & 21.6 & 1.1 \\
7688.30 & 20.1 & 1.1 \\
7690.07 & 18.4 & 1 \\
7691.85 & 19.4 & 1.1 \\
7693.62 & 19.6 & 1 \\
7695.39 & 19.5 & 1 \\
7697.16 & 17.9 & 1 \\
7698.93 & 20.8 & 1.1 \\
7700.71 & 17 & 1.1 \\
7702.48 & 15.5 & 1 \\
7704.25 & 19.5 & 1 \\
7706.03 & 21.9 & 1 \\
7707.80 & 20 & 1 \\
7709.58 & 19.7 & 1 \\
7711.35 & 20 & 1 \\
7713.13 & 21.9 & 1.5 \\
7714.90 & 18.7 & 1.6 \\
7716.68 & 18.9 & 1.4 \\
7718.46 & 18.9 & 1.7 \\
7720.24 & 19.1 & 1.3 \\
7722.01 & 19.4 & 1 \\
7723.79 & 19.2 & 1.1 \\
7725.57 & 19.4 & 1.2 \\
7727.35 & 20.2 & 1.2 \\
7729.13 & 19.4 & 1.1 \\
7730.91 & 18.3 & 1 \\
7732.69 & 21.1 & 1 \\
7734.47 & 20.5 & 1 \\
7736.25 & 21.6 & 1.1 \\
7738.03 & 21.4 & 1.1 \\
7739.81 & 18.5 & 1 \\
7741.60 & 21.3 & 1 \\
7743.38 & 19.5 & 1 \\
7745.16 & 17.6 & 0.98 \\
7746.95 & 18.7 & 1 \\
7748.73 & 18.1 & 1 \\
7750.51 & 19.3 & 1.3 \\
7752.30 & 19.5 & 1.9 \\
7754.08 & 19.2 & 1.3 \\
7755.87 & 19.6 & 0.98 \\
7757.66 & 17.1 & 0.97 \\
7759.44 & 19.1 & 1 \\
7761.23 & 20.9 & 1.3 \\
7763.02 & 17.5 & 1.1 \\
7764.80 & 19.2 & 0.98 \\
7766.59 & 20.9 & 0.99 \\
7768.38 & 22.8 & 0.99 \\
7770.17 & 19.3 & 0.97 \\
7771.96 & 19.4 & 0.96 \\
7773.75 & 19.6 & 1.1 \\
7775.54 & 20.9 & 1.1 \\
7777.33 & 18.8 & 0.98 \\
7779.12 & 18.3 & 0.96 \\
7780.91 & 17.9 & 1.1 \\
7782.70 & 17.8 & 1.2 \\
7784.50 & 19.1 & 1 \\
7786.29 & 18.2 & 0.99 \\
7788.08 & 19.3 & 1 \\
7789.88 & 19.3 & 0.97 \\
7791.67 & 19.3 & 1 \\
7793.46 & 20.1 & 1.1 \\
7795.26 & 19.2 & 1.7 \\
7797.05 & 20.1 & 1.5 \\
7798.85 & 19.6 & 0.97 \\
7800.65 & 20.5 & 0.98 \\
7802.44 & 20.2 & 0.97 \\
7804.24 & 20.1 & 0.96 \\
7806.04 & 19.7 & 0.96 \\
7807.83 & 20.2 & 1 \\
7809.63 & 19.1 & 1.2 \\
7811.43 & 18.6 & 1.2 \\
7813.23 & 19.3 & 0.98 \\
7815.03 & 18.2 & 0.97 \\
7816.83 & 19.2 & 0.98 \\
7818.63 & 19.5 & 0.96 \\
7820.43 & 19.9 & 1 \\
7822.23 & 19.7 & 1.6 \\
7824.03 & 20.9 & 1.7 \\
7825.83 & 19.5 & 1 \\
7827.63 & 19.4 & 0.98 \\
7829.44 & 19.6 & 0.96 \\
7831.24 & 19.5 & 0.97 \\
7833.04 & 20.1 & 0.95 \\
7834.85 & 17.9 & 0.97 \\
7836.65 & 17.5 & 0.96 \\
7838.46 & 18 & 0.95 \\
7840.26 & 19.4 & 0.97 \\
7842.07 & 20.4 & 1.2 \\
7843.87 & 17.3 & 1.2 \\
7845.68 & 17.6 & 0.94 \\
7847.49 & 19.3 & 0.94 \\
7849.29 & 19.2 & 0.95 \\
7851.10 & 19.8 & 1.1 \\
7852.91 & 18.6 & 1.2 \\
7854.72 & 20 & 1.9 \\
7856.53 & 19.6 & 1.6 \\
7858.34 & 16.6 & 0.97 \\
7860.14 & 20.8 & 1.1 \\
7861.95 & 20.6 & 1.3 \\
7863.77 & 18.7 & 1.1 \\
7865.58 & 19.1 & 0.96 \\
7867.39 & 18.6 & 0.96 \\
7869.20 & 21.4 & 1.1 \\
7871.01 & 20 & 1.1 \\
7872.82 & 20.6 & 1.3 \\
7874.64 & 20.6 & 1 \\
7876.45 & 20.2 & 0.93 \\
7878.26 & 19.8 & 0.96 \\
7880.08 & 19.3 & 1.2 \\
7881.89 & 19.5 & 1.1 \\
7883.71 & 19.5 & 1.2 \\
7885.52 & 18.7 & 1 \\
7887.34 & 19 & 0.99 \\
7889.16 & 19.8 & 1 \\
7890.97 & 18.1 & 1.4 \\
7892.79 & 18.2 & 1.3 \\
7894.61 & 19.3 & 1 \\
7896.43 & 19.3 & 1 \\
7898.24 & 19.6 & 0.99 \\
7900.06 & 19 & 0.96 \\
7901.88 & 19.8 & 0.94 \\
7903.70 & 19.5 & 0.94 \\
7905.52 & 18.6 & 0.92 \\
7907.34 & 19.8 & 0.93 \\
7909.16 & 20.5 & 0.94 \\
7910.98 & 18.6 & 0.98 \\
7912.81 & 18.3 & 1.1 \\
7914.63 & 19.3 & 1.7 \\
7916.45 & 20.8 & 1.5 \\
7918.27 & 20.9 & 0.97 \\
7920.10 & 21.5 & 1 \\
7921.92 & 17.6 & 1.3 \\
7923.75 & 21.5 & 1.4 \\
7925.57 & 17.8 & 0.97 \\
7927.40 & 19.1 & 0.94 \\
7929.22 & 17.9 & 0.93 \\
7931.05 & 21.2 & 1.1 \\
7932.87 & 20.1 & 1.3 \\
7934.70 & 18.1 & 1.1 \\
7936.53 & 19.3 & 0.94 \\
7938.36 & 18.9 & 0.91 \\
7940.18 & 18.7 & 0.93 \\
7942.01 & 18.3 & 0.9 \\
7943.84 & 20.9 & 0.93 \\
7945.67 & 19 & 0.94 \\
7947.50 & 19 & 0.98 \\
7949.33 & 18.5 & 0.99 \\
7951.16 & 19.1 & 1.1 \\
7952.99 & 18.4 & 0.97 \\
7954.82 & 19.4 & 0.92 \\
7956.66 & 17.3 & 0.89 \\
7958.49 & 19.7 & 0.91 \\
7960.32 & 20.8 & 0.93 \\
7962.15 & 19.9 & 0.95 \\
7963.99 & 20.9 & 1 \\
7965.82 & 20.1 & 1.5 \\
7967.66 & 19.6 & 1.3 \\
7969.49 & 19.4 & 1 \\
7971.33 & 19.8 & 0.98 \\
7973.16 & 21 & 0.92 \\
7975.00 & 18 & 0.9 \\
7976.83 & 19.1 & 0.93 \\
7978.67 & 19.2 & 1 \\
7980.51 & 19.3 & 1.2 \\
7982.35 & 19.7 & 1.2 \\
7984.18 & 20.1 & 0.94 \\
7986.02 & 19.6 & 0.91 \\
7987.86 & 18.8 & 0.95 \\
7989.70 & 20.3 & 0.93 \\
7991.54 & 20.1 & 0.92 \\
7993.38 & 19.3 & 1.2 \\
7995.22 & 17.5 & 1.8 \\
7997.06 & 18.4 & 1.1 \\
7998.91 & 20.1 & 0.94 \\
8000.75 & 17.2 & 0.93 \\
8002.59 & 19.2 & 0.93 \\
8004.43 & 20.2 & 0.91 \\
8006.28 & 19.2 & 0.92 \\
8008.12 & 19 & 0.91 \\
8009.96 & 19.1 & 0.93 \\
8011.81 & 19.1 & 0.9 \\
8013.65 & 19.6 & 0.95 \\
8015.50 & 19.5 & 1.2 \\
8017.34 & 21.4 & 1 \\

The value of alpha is 0.71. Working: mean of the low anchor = 19.6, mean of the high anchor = 19.3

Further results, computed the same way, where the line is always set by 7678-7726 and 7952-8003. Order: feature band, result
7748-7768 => 0.27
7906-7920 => -0.29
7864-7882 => -0.42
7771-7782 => 0.20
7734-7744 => -0.51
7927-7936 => 0.05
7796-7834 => -0.39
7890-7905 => 0.25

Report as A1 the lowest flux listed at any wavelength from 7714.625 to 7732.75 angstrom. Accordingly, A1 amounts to 18.3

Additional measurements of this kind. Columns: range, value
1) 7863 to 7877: 18.6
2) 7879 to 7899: 18.1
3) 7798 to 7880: 16.6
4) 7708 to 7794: 17.1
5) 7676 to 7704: 15.5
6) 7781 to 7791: 17.8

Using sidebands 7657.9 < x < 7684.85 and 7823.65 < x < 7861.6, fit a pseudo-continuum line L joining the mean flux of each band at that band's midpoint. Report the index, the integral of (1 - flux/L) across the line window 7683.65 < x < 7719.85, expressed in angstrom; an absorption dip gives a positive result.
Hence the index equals -1.17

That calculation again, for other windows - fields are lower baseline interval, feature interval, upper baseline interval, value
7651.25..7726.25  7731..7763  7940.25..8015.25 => -0.5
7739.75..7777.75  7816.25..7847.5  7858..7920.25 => 0.6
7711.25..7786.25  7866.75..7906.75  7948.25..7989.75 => 0.0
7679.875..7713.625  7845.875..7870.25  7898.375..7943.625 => 0.1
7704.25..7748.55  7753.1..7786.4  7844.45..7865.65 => 0.5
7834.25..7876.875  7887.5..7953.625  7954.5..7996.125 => 0.4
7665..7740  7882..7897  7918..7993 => 0.3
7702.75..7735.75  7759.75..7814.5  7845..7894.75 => 0.2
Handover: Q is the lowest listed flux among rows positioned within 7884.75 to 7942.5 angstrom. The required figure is 17.6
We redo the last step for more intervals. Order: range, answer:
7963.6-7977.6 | 18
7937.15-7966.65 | 17.3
